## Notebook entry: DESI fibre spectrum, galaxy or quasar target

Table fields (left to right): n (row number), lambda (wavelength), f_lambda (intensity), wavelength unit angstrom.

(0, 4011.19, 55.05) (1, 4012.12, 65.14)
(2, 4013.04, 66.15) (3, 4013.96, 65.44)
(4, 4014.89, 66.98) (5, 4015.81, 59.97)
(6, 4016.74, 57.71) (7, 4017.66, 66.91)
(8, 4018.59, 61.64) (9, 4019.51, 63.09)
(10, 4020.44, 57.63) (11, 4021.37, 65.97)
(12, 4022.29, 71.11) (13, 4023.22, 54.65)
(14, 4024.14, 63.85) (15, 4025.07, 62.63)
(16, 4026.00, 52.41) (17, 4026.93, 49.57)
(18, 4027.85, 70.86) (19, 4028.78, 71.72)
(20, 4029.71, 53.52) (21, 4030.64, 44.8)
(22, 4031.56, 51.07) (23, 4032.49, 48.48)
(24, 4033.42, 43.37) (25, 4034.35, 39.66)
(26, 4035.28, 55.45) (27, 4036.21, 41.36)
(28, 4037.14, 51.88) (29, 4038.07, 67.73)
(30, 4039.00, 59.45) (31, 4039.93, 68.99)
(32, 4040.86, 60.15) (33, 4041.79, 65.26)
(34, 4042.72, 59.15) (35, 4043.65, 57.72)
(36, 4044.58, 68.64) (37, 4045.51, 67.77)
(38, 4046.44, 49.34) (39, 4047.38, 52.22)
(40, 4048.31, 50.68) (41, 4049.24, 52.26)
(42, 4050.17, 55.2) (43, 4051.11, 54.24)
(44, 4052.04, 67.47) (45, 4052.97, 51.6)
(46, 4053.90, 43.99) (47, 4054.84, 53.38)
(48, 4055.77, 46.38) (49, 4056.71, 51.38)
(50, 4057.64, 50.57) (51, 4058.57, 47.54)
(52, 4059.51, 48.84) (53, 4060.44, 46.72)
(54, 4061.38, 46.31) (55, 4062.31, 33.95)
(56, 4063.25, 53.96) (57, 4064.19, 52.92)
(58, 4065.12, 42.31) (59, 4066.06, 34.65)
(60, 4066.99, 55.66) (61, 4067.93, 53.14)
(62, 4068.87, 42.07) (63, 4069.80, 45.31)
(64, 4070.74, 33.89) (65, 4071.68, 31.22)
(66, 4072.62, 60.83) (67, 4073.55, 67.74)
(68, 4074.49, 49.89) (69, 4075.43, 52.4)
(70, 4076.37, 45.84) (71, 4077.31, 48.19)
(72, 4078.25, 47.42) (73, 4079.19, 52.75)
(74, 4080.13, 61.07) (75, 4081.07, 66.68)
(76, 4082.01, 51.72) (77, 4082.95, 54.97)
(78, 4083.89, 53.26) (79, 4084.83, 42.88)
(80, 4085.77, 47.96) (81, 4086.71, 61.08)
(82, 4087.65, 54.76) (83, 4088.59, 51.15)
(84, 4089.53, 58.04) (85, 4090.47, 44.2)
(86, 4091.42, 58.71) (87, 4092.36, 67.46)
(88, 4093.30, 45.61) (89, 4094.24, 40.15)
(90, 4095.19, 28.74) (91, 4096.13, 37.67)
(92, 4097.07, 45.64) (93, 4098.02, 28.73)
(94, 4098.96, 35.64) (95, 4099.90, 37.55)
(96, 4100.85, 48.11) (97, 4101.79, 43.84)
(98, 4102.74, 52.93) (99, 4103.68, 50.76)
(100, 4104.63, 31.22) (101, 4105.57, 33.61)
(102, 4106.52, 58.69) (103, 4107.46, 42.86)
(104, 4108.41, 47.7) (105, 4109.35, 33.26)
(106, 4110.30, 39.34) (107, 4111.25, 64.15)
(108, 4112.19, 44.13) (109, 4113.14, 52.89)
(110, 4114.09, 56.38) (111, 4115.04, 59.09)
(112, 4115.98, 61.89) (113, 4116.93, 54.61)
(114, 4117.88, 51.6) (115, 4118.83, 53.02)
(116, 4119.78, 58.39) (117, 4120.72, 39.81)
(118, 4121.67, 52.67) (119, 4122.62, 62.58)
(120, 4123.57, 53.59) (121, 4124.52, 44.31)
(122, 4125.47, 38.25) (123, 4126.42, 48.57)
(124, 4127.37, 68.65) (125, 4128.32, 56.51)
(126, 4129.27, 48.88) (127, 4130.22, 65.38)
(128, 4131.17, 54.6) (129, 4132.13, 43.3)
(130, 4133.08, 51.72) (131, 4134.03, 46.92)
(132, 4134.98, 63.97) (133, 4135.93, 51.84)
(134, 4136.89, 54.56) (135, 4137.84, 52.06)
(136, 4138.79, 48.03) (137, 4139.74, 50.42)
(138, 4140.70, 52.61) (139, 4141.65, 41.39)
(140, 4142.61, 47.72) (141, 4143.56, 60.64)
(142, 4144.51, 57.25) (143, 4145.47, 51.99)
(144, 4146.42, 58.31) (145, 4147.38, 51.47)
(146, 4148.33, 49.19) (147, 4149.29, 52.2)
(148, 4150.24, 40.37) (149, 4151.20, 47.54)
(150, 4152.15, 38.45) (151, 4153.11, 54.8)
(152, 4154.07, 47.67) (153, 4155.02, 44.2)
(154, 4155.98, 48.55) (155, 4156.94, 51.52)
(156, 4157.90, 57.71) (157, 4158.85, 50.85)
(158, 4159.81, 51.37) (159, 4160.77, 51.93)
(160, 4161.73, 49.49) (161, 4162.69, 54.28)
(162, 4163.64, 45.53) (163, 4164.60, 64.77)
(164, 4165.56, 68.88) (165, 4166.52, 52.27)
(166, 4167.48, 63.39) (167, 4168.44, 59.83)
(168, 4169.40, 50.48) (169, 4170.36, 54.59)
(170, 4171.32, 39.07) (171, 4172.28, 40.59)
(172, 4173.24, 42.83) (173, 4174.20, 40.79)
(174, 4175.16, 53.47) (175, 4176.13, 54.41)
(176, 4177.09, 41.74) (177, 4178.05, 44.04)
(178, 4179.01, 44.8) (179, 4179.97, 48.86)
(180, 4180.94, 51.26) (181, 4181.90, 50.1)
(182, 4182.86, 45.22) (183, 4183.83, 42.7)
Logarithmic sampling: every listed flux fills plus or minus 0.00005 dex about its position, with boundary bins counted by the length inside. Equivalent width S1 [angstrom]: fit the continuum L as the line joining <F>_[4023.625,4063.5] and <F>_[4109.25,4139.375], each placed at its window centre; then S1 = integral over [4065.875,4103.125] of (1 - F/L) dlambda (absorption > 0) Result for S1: 3.4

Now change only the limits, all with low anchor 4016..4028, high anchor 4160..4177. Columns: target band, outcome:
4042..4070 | 3.6 angstrom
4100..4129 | 2.8 angstrom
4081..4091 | 0.7 angstrom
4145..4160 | 0.9 angstrom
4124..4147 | 0.7 angstrom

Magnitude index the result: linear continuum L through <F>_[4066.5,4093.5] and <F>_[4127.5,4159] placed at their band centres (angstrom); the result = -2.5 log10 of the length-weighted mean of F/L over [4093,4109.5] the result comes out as 0.24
